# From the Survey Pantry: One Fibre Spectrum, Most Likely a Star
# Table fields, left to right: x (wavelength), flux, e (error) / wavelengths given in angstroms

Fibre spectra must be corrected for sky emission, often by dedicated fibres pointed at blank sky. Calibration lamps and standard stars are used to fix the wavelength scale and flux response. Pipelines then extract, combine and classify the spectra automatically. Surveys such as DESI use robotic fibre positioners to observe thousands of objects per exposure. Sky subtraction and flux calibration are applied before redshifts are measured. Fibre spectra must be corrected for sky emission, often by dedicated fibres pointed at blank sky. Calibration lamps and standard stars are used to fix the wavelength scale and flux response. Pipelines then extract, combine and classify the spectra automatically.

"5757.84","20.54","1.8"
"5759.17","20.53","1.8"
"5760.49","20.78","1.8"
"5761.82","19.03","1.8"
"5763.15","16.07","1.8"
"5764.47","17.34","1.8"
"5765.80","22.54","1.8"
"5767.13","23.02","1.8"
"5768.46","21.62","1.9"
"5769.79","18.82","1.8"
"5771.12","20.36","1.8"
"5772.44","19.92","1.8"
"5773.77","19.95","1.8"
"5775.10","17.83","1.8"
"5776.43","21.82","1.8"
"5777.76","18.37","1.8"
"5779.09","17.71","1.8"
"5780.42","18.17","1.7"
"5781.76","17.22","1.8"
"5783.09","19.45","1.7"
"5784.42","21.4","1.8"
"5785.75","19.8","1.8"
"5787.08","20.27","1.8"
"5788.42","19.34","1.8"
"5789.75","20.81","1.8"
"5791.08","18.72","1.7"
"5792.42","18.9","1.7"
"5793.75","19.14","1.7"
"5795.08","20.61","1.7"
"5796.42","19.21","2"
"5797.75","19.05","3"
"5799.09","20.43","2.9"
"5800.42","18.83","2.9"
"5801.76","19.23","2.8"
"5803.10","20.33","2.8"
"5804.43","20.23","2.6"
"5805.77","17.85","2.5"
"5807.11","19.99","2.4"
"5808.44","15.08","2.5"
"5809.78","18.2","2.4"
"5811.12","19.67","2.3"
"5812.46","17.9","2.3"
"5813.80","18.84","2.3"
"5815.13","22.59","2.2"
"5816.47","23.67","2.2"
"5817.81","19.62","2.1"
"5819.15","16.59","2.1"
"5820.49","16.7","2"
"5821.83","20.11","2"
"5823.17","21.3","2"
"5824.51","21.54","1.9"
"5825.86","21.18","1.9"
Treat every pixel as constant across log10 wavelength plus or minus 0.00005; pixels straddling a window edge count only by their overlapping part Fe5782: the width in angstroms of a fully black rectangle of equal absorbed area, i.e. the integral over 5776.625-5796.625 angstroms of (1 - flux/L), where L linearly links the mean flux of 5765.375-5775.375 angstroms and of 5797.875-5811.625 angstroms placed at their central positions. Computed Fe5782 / 0.47 angstroms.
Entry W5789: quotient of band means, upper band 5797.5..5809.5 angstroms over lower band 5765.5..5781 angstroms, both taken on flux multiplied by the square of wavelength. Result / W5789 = 0.96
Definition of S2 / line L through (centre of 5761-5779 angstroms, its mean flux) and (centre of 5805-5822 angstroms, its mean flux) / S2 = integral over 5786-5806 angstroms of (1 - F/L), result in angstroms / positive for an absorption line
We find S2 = -0.33 angstroms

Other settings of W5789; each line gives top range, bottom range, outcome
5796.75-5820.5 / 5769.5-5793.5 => 1.00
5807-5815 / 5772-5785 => 0.98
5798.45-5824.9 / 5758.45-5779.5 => 1.00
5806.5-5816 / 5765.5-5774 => 0.92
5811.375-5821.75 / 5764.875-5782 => 1.00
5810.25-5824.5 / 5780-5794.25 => 1.03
